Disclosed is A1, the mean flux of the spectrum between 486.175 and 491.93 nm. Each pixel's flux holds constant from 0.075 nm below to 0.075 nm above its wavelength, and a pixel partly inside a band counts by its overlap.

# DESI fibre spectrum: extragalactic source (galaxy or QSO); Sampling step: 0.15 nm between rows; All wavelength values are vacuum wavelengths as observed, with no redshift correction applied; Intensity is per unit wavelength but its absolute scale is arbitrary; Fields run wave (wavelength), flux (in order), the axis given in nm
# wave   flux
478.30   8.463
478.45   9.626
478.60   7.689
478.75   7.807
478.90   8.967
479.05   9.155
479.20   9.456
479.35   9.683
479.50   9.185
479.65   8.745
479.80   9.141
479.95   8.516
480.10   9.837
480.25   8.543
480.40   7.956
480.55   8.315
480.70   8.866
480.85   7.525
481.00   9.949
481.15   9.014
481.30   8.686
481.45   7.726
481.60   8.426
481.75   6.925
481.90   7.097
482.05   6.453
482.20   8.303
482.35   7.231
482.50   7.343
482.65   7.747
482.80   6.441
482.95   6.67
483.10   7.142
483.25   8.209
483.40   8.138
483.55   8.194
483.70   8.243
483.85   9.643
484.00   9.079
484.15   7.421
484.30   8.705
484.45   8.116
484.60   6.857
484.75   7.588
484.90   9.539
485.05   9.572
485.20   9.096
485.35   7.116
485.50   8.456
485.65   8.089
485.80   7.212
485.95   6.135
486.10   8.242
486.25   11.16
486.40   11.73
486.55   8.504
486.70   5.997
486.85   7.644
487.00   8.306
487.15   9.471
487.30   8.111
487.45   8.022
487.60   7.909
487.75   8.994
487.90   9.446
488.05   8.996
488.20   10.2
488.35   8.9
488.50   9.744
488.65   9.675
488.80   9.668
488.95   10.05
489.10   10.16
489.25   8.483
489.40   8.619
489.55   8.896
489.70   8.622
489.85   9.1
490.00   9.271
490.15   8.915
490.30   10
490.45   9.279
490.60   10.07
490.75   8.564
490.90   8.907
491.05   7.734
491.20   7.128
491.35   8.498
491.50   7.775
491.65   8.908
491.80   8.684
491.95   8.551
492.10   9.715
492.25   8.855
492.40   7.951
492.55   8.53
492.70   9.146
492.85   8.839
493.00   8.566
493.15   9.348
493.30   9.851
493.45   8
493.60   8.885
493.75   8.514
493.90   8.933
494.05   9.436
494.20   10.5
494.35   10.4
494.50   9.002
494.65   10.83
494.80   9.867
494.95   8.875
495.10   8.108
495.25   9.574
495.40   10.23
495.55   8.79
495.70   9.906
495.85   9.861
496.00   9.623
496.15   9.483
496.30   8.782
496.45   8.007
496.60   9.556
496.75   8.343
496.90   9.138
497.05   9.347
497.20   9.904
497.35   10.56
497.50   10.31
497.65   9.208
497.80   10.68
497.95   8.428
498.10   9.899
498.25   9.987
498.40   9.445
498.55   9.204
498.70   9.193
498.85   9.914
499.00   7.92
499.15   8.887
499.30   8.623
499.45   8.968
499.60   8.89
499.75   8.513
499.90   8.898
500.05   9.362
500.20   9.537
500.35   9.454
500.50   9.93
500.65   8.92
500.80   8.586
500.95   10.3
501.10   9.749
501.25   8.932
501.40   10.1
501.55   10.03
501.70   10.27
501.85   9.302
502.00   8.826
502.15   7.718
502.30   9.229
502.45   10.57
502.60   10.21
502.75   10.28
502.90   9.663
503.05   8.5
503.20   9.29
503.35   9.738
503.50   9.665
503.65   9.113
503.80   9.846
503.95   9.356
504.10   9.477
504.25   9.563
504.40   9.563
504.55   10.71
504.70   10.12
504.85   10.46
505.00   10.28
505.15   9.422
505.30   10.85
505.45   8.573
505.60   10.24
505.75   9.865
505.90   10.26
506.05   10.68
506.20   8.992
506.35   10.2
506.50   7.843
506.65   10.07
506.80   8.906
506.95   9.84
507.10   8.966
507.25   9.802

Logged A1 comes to 8.95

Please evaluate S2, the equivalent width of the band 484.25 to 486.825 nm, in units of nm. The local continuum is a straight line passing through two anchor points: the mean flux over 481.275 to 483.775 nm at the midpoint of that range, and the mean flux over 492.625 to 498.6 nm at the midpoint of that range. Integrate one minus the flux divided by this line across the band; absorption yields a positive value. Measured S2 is -0.12 nm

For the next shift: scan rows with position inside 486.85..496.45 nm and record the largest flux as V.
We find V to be 10.83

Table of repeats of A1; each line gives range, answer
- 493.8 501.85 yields 9.41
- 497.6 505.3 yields 9.48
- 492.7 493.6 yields 8.94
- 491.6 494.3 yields 8.97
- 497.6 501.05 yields 9.25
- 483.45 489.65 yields 8.68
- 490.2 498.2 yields 9.17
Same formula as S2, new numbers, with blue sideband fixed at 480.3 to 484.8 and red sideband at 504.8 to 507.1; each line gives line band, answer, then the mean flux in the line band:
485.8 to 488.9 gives -0.19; 8.81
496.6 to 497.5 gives -0.05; 9.54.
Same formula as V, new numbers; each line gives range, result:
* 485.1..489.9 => 11.73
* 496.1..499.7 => 10.68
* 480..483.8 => 9.949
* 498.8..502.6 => 10.57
